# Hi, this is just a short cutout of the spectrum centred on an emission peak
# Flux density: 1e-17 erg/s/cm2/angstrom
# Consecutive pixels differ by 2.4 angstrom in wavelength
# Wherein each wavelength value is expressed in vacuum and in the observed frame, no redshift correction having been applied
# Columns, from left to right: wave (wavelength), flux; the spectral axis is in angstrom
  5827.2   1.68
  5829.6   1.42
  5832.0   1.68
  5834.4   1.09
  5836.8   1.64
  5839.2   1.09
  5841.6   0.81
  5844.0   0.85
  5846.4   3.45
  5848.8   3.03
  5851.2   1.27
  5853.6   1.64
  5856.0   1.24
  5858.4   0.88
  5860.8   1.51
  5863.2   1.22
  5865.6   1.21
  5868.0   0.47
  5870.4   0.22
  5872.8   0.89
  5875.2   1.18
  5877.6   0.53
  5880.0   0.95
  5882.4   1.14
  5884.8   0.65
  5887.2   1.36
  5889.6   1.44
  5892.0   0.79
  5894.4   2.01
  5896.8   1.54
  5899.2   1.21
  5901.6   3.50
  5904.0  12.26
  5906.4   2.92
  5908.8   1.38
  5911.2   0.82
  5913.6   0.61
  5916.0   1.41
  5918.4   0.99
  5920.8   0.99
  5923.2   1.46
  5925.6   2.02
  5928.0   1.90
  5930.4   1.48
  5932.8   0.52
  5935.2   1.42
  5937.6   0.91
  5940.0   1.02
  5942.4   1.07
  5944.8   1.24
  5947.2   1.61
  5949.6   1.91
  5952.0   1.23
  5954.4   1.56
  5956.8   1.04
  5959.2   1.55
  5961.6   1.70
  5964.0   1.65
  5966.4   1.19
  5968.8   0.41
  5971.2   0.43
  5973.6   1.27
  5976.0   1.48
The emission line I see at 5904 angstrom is [O III] 5007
